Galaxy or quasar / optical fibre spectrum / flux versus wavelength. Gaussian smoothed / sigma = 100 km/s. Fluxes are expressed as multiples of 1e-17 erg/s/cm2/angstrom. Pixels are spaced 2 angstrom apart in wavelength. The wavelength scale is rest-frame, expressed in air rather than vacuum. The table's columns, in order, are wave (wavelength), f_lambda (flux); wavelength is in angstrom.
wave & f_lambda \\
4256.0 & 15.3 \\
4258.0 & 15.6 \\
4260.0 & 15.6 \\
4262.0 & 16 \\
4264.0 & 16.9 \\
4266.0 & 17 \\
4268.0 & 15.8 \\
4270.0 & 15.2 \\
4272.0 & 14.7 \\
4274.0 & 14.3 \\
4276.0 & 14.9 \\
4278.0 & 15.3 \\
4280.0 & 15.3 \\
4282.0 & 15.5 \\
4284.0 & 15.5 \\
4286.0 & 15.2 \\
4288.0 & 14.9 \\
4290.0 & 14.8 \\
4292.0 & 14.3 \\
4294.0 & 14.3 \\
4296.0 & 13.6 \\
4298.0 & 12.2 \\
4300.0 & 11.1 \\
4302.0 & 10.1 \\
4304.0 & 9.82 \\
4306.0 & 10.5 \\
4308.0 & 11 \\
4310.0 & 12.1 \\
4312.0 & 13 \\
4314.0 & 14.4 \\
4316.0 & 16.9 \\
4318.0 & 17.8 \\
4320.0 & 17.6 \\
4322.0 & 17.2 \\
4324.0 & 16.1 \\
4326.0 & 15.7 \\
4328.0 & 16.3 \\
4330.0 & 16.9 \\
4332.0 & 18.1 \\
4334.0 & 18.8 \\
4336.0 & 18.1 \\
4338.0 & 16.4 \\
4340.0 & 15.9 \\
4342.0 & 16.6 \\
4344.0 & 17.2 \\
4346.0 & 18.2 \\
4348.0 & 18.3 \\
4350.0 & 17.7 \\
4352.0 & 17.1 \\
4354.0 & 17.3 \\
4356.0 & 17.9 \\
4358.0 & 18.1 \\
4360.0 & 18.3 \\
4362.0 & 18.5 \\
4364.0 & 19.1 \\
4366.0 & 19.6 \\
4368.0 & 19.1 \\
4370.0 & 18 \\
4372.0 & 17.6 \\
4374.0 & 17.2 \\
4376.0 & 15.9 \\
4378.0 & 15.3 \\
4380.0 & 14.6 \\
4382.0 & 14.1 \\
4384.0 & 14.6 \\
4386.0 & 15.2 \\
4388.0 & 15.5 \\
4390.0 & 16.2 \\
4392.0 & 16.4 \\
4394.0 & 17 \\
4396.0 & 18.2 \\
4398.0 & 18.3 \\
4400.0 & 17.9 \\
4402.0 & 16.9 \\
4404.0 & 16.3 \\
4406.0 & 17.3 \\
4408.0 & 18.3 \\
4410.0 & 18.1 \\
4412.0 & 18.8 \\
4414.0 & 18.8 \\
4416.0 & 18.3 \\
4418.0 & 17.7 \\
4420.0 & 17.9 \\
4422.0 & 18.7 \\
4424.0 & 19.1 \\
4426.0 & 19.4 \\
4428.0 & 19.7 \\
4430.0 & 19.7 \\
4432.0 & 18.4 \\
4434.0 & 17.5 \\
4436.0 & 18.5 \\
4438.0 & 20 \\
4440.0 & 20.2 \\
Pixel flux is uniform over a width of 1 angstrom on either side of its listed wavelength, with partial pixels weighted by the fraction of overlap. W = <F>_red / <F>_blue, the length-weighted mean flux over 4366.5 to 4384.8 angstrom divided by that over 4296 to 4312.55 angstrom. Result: 1.45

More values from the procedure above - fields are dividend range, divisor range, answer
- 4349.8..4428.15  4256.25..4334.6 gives 1.18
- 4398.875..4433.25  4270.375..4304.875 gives 1.32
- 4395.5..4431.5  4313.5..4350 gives 1.07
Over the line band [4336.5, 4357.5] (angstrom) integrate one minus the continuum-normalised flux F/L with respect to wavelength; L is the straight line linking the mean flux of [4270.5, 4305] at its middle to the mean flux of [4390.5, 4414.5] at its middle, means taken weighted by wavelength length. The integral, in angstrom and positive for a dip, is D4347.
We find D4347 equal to -1.95 angstrom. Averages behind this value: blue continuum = 13.9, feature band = 17.3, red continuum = 17.6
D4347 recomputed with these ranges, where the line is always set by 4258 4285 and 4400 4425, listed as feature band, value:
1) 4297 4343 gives 4.28 angstrom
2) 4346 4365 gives -1.15 angstrom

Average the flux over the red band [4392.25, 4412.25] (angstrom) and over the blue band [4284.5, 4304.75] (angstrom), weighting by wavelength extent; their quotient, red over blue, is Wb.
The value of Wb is 1.3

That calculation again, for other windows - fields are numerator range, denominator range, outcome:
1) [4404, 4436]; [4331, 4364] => 1.04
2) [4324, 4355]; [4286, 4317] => 1.33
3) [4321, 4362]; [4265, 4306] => 1.23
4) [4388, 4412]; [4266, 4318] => 1.24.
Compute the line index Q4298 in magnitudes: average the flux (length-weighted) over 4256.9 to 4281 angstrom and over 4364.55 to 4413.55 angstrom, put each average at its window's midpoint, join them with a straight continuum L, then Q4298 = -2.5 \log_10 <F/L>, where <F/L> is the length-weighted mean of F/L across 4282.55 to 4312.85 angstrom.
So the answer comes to 0.23 mag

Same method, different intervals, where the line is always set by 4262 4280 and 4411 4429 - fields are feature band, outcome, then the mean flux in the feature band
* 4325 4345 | -0.01 mag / 17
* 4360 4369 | -0.09 mag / 19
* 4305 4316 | 0.28 mag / 12.6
